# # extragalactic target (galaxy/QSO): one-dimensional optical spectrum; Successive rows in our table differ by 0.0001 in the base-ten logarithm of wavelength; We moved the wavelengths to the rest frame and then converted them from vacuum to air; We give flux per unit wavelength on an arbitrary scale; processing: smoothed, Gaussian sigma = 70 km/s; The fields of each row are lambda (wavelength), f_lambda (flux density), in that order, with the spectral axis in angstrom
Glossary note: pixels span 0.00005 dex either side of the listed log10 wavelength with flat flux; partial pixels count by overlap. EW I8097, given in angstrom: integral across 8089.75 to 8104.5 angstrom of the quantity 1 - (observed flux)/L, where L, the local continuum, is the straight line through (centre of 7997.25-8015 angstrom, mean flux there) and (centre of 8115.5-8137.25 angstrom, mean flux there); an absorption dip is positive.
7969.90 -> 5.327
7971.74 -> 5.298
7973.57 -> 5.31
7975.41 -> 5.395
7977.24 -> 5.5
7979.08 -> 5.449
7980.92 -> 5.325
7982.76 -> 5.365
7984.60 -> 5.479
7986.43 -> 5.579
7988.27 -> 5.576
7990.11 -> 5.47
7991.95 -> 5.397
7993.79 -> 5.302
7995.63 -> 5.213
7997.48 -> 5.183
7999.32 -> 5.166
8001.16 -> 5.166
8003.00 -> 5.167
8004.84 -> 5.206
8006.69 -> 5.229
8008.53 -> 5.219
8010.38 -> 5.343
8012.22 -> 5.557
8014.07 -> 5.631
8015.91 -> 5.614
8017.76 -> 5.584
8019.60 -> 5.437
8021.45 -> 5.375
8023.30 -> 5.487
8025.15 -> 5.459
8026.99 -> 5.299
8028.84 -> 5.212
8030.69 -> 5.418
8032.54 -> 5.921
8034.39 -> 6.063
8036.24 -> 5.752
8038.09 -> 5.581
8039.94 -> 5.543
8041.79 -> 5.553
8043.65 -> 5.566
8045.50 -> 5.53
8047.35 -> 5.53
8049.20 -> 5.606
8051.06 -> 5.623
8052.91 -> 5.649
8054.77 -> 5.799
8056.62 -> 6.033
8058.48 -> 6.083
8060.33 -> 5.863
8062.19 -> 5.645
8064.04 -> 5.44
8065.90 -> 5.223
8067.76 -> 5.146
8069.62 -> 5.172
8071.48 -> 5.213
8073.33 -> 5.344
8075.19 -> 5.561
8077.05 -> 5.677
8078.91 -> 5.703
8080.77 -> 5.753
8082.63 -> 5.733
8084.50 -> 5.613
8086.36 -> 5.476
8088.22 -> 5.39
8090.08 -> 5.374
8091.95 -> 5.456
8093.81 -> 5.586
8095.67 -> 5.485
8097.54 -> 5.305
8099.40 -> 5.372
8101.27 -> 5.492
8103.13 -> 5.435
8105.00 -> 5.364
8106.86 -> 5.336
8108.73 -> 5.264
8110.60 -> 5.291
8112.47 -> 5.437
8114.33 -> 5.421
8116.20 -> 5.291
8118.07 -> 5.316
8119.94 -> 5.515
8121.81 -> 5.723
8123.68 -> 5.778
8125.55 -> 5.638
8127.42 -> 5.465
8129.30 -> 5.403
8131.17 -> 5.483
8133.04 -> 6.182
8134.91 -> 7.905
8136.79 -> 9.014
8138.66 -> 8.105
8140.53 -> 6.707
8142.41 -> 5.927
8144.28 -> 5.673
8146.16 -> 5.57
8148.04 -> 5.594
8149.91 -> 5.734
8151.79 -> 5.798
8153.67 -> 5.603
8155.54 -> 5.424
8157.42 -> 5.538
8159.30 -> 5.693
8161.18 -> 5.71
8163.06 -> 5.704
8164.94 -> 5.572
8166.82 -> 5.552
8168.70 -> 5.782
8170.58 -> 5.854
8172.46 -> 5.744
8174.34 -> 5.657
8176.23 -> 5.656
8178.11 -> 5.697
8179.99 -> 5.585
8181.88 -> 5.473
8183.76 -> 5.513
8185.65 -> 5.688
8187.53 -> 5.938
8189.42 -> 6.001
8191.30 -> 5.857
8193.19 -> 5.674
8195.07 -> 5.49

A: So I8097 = 1.0 angstrom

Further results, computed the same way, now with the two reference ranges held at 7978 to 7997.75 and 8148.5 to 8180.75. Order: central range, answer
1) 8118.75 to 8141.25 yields -3.1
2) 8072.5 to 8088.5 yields -0.2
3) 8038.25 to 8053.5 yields -0.2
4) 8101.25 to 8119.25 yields 0.7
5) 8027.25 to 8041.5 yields -0.4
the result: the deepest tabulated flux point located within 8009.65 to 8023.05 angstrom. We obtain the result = 5.343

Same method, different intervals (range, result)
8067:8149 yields 5.146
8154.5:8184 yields 5.424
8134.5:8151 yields 5.57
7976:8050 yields 5.166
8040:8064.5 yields 5.44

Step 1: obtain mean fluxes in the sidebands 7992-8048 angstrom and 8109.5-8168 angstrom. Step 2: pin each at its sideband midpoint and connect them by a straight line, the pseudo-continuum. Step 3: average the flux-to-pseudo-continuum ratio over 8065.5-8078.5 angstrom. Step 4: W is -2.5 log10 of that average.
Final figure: 0.057 mag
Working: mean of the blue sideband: 5.44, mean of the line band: 5.35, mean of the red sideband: 5.89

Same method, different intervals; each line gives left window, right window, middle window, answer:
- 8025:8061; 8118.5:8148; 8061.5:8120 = 0.101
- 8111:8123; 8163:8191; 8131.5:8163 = -0.121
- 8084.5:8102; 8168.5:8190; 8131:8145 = -0.242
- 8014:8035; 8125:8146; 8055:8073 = 0.062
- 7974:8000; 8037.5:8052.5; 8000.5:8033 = 0.016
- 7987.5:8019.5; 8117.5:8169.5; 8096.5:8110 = 0.084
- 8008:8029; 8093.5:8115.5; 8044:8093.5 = -0.029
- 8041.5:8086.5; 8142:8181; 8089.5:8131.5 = 0.035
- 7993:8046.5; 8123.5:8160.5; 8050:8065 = -0.022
